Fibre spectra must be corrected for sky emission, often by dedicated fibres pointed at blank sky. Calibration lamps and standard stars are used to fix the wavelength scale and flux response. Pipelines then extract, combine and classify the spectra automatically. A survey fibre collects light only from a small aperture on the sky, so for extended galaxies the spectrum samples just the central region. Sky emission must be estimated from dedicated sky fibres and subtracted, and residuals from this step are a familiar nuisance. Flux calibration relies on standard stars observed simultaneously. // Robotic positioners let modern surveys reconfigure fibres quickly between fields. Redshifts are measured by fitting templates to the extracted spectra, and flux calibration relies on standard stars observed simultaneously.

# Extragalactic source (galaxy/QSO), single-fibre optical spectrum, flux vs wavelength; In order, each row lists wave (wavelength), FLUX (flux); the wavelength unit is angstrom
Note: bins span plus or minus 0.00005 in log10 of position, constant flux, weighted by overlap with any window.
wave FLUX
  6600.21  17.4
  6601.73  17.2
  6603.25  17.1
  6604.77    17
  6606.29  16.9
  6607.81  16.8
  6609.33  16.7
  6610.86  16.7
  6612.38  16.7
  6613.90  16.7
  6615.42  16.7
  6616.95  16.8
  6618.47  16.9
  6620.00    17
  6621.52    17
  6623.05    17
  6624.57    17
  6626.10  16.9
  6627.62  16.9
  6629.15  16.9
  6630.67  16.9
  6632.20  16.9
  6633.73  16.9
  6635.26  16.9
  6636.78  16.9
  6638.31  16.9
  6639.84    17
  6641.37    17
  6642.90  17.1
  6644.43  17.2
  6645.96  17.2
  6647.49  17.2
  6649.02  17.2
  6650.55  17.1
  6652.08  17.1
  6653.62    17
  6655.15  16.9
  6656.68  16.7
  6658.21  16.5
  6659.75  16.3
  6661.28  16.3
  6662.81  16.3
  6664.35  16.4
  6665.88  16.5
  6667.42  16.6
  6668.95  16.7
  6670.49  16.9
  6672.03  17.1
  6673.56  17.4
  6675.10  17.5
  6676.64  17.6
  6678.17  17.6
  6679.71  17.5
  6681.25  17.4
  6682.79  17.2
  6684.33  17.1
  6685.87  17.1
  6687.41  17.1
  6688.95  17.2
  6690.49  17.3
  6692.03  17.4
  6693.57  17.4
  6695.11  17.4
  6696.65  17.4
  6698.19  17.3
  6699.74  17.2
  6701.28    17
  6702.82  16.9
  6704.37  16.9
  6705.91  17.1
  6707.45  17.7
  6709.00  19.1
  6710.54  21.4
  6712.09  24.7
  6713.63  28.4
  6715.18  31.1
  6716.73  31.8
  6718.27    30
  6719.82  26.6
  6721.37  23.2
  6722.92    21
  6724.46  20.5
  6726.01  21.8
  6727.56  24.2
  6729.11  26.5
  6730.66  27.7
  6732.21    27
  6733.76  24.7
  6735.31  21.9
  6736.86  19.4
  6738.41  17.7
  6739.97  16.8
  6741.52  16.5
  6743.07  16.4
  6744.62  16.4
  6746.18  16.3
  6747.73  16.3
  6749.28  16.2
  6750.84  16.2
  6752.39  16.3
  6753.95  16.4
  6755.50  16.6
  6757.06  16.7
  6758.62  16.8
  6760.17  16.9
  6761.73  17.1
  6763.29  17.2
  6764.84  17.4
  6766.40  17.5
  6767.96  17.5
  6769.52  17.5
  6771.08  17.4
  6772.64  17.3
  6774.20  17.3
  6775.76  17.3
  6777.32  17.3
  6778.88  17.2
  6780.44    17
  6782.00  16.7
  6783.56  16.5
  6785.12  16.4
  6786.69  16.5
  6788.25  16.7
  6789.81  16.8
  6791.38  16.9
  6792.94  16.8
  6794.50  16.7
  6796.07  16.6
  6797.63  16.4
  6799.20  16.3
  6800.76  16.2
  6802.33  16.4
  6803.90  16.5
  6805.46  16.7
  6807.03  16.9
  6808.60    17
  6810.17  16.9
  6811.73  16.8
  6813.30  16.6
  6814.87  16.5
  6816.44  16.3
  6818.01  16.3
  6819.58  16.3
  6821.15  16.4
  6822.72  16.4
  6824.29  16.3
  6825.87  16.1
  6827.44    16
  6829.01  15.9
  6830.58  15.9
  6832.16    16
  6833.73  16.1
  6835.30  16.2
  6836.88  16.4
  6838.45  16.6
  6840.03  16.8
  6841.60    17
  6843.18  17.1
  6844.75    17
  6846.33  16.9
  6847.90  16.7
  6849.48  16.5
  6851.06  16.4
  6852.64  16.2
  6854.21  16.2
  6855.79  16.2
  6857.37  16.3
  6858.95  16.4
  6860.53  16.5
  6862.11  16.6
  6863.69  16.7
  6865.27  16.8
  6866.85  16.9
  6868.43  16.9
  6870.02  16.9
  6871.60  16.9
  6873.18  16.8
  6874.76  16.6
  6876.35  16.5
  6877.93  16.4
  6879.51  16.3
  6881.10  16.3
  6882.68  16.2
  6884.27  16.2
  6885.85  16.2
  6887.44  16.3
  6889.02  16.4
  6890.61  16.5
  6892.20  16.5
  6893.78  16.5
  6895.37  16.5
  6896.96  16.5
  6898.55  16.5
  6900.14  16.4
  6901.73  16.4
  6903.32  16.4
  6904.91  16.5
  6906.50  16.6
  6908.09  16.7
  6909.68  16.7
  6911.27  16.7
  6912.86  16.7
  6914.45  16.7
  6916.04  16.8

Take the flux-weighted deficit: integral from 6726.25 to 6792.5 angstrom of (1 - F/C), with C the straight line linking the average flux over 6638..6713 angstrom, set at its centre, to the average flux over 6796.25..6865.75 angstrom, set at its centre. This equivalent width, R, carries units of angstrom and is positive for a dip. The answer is -4.9 angstrom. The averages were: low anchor 17.4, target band 18.1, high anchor 16.5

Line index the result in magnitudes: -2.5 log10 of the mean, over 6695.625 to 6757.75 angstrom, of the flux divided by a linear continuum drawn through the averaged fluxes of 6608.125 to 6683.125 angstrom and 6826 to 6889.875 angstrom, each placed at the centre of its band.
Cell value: -0.22 mag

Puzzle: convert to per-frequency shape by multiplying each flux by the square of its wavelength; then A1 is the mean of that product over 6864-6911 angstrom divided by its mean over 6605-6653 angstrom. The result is 1.1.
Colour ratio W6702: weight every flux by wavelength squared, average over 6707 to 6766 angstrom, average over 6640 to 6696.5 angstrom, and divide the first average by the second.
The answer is 1.2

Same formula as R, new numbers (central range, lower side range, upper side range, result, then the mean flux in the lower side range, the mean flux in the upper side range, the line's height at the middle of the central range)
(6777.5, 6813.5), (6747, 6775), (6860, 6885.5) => 0.28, 16.9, 16.6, 16.8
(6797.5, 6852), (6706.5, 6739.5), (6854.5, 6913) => 7.81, 24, 16.5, 19.3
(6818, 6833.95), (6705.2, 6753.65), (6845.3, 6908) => 1.84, 21.6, 16.5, 18.3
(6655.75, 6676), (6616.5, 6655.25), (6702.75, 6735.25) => 2.86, 17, 23.8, 19.5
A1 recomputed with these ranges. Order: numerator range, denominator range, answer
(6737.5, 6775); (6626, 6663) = 1.03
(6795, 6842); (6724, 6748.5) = 0.82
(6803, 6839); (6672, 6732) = 0.83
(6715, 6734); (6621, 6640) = 1.56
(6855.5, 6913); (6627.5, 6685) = 1.04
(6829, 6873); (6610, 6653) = 1.04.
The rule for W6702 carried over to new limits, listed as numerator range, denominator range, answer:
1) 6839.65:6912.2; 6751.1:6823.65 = 1.01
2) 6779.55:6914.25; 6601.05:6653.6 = 1.04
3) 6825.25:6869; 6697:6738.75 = 0.76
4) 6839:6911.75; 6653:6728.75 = 0.91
